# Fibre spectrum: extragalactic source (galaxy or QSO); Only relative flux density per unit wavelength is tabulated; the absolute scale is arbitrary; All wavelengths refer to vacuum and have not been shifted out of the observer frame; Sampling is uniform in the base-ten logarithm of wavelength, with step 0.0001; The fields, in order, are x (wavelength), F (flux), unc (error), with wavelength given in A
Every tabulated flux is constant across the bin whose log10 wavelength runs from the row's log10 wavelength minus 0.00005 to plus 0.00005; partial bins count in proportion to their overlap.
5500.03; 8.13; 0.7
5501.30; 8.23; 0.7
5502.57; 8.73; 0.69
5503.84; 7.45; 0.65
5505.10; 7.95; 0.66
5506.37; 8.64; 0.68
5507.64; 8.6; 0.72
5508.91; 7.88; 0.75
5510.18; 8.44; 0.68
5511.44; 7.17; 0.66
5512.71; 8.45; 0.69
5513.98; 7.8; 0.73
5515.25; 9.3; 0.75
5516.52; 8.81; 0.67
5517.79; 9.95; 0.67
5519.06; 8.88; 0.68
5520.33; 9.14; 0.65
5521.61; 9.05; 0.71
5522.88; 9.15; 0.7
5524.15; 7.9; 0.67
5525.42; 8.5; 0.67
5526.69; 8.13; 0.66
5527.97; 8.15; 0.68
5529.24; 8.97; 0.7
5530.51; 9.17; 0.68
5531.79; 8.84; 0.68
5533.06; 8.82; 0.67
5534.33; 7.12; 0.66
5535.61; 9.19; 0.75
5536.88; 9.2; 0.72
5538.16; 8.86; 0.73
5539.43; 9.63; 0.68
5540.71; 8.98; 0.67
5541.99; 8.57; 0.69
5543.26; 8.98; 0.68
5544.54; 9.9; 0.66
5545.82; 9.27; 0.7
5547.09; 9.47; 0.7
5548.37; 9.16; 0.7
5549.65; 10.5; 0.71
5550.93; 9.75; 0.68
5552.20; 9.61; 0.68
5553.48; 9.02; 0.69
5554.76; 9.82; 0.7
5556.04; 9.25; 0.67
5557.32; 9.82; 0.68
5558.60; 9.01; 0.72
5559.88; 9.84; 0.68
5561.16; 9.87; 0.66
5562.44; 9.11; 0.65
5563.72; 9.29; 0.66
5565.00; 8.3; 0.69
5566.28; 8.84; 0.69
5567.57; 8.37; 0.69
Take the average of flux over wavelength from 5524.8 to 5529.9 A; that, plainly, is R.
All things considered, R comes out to 8.44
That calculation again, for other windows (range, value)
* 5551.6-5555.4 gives 9.47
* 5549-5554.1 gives 9.73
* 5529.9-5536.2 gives 8.62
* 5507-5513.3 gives 8.11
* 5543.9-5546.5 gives 9.59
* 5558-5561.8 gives 9.58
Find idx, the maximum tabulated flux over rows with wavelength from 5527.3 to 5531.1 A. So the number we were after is 9.17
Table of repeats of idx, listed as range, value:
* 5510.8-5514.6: 8.45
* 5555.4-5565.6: 9.87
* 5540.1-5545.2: 9.9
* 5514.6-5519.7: 9.95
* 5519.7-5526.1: 9.15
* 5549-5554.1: 10.5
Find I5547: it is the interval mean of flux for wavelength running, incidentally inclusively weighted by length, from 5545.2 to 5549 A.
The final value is 9.31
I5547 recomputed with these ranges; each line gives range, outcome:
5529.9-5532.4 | 8.98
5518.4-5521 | 8.99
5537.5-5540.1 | 9.23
